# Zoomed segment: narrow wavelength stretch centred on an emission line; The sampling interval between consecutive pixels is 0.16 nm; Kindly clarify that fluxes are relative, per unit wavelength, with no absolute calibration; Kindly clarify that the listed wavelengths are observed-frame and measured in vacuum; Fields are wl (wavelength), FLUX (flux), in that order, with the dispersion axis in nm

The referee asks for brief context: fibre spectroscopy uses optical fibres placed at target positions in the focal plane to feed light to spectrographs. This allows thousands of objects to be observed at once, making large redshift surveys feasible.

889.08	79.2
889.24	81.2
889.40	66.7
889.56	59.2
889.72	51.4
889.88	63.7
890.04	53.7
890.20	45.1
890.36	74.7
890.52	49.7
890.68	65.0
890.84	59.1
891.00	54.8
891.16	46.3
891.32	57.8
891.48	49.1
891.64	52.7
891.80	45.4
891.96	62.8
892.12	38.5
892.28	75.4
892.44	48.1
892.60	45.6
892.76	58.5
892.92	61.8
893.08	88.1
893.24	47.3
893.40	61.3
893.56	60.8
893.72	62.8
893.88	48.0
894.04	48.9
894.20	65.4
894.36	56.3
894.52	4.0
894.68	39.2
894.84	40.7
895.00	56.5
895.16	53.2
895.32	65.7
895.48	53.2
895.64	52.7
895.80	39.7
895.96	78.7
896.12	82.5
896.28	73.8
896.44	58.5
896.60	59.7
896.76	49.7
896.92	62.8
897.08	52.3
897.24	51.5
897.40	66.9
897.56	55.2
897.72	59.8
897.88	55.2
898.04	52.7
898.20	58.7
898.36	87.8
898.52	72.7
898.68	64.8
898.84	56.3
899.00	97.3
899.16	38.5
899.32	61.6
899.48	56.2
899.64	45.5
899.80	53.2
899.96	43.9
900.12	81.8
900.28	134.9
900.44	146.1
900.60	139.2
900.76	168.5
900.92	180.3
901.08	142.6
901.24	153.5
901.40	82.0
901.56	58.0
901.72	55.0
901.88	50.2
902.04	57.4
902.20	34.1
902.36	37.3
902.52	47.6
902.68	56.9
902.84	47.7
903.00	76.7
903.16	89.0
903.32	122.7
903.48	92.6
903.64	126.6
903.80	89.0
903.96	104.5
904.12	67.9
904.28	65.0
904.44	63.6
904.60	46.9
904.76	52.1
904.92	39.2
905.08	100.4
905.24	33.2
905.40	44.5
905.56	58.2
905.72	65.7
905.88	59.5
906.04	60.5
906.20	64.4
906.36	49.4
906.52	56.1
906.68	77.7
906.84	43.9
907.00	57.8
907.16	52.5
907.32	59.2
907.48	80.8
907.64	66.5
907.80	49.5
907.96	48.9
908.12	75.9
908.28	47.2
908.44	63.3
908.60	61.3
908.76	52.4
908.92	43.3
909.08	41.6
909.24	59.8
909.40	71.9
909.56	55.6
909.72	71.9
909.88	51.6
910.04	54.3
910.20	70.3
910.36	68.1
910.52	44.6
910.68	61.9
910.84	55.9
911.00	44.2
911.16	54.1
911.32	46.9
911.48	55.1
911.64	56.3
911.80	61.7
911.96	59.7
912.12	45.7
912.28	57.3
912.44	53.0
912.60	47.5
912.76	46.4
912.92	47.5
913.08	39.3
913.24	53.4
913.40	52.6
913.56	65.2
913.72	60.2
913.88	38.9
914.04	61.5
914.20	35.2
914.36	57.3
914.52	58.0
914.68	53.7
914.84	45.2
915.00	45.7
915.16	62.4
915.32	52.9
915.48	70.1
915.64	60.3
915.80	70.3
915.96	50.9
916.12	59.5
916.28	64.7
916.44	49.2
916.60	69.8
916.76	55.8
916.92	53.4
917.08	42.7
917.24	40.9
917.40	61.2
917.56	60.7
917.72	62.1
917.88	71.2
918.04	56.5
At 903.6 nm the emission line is [N II] 6583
